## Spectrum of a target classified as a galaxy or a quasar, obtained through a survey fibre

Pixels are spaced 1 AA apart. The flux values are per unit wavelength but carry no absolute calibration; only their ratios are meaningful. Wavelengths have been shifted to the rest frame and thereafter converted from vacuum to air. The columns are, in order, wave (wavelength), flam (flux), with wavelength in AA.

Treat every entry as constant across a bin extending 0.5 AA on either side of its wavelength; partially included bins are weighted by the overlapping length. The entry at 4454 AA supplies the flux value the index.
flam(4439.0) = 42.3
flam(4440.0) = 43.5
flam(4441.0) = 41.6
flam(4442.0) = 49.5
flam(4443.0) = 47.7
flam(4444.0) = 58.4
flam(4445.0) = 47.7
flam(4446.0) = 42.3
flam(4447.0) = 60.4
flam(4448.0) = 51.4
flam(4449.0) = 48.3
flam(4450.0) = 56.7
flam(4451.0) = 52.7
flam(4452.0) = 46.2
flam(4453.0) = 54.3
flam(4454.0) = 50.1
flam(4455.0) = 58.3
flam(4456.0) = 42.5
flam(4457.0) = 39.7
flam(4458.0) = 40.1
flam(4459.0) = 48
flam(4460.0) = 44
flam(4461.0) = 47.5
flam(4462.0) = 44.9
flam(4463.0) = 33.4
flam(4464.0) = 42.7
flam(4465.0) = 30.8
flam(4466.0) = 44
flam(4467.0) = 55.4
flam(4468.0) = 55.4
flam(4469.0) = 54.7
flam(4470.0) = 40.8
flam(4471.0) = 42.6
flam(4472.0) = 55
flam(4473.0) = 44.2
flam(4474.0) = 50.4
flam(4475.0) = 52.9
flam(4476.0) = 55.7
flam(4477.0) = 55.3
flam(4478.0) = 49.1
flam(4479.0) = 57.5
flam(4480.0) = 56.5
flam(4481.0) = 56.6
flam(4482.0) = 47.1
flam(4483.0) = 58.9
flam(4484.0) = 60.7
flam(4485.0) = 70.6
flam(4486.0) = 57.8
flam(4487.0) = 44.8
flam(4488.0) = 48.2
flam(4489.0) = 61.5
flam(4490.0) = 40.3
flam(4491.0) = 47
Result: 50.1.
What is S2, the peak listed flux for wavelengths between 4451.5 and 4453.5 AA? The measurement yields 54.3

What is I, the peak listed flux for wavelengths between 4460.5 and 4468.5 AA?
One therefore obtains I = 55.4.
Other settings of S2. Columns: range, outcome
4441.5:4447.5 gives 60.4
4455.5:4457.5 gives 42.5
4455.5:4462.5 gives 48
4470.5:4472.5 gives 55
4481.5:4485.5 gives 70.6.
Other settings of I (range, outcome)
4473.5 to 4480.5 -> 57.5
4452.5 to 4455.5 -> 58.3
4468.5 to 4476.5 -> 55.7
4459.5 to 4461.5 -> 47.5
